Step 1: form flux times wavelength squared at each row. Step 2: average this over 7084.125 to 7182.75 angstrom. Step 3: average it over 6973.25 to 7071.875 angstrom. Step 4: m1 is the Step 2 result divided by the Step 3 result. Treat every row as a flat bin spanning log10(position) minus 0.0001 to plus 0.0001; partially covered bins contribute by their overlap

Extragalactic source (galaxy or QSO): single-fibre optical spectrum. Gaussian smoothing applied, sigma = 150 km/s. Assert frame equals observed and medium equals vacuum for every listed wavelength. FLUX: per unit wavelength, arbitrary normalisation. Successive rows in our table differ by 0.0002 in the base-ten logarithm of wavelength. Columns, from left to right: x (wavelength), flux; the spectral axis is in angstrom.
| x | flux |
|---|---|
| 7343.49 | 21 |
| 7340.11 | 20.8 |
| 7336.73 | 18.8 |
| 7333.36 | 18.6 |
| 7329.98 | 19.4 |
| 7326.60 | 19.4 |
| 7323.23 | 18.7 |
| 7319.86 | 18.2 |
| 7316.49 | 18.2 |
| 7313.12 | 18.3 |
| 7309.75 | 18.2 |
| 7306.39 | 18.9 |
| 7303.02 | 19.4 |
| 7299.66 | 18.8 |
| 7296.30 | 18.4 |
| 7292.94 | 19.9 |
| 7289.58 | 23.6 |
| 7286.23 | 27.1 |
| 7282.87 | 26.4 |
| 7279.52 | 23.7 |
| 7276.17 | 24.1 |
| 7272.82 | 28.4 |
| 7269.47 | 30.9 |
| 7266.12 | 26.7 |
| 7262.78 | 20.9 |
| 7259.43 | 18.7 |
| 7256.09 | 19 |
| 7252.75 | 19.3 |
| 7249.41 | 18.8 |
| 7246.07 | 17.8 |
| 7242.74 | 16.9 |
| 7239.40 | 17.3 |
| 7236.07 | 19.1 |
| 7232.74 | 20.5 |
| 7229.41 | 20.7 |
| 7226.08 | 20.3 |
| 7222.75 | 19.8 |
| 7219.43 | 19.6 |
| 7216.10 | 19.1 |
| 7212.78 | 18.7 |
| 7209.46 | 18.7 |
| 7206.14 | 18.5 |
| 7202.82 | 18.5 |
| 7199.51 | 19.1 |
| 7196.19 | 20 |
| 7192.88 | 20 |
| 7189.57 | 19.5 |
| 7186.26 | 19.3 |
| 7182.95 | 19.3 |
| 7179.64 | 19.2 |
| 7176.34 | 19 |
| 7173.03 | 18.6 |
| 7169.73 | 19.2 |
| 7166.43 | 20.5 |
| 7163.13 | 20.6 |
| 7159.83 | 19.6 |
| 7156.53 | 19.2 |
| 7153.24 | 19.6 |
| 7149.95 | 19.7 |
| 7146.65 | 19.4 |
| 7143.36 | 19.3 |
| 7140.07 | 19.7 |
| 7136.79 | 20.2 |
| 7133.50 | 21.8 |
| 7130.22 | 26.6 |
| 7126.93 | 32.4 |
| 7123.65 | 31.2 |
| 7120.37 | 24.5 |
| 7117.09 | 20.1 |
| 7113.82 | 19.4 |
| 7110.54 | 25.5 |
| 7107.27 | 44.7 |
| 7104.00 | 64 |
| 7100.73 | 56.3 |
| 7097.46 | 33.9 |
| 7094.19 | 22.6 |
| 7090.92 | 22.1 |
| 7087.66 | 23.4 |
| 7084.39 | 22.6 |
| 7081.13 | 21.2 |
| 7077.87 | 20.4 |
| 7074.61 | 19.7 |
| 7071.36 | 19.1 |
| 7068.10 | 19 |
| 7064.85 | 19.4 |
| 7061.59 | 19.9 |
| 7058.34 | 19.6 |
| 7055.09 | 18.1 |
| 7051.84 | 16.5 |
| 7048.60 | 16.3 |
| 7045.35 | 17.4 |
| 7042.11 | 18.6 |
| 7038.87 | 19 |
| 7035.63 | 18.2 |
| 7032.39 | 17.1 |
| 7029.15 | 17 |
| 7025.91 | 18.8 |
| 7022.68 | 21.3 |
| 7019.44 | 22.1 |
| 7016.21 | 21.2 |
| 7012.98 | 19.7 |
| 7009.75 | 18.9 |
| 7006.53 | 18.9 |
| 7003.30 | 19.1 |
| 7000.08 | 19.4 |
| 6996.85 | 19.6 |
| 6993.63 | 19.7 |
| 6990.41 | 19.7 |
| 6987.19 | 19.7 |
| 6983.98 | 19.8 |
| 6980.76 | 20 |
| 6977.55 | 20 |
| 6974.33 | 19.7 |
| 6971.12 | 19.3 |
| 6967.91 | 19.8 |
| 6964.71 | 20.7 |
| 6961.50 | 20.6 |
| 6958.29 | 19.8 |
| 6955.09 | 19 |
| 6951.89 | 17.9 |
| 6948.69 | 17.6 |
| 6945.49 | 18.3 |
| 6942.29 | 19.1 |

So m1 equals 1.37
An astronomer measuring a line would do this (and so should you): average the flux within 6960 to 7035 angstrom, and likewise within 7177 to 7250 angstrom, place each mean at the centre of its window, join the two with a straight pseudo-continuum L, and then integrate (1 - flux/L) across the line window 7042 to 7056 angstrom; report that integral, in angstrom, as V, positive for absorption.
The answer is 1.7 angstrom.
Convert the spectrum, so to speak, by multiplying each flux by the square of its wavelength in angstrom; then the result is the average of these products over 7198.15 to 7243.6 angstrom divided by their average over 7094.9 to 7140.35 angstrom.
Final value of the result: 0.6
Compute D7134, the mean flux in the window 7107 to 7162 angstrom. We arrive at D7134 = 23.1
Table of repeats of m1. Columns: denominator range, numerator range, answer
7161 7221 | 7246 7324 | 1.14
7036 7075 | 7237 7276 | 1.22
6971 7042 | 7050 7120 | 1.37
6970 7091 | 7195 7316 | 1.13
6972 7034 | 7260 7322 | 1.23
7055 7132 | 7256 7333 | 0.84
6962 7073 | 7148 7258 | 1.06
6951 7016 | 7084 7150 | 1.50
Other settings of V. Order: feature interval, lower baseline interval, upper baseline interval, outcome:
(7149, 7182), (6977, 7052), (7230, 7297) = 2.1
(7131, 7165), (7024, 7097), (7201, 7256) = -1.4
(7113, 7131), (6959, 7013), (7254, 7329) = -4.7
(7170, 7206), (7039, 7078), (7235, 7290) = 3.0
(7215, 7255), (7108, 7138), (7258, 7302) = 8.3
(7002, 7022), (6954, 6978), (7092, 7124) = 3.6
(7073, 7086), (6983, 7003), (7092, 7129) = 3.9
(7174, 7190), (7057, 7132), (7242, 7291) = 3.7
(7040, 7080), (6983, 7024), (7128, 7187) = 2.6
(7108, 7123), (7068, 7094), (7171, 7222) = -2.7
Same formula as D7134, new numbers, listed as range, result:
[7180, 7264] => 19.2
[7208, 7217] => 18.8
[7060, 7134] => 27.5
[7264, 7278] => 27.3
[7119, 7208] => 20.9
